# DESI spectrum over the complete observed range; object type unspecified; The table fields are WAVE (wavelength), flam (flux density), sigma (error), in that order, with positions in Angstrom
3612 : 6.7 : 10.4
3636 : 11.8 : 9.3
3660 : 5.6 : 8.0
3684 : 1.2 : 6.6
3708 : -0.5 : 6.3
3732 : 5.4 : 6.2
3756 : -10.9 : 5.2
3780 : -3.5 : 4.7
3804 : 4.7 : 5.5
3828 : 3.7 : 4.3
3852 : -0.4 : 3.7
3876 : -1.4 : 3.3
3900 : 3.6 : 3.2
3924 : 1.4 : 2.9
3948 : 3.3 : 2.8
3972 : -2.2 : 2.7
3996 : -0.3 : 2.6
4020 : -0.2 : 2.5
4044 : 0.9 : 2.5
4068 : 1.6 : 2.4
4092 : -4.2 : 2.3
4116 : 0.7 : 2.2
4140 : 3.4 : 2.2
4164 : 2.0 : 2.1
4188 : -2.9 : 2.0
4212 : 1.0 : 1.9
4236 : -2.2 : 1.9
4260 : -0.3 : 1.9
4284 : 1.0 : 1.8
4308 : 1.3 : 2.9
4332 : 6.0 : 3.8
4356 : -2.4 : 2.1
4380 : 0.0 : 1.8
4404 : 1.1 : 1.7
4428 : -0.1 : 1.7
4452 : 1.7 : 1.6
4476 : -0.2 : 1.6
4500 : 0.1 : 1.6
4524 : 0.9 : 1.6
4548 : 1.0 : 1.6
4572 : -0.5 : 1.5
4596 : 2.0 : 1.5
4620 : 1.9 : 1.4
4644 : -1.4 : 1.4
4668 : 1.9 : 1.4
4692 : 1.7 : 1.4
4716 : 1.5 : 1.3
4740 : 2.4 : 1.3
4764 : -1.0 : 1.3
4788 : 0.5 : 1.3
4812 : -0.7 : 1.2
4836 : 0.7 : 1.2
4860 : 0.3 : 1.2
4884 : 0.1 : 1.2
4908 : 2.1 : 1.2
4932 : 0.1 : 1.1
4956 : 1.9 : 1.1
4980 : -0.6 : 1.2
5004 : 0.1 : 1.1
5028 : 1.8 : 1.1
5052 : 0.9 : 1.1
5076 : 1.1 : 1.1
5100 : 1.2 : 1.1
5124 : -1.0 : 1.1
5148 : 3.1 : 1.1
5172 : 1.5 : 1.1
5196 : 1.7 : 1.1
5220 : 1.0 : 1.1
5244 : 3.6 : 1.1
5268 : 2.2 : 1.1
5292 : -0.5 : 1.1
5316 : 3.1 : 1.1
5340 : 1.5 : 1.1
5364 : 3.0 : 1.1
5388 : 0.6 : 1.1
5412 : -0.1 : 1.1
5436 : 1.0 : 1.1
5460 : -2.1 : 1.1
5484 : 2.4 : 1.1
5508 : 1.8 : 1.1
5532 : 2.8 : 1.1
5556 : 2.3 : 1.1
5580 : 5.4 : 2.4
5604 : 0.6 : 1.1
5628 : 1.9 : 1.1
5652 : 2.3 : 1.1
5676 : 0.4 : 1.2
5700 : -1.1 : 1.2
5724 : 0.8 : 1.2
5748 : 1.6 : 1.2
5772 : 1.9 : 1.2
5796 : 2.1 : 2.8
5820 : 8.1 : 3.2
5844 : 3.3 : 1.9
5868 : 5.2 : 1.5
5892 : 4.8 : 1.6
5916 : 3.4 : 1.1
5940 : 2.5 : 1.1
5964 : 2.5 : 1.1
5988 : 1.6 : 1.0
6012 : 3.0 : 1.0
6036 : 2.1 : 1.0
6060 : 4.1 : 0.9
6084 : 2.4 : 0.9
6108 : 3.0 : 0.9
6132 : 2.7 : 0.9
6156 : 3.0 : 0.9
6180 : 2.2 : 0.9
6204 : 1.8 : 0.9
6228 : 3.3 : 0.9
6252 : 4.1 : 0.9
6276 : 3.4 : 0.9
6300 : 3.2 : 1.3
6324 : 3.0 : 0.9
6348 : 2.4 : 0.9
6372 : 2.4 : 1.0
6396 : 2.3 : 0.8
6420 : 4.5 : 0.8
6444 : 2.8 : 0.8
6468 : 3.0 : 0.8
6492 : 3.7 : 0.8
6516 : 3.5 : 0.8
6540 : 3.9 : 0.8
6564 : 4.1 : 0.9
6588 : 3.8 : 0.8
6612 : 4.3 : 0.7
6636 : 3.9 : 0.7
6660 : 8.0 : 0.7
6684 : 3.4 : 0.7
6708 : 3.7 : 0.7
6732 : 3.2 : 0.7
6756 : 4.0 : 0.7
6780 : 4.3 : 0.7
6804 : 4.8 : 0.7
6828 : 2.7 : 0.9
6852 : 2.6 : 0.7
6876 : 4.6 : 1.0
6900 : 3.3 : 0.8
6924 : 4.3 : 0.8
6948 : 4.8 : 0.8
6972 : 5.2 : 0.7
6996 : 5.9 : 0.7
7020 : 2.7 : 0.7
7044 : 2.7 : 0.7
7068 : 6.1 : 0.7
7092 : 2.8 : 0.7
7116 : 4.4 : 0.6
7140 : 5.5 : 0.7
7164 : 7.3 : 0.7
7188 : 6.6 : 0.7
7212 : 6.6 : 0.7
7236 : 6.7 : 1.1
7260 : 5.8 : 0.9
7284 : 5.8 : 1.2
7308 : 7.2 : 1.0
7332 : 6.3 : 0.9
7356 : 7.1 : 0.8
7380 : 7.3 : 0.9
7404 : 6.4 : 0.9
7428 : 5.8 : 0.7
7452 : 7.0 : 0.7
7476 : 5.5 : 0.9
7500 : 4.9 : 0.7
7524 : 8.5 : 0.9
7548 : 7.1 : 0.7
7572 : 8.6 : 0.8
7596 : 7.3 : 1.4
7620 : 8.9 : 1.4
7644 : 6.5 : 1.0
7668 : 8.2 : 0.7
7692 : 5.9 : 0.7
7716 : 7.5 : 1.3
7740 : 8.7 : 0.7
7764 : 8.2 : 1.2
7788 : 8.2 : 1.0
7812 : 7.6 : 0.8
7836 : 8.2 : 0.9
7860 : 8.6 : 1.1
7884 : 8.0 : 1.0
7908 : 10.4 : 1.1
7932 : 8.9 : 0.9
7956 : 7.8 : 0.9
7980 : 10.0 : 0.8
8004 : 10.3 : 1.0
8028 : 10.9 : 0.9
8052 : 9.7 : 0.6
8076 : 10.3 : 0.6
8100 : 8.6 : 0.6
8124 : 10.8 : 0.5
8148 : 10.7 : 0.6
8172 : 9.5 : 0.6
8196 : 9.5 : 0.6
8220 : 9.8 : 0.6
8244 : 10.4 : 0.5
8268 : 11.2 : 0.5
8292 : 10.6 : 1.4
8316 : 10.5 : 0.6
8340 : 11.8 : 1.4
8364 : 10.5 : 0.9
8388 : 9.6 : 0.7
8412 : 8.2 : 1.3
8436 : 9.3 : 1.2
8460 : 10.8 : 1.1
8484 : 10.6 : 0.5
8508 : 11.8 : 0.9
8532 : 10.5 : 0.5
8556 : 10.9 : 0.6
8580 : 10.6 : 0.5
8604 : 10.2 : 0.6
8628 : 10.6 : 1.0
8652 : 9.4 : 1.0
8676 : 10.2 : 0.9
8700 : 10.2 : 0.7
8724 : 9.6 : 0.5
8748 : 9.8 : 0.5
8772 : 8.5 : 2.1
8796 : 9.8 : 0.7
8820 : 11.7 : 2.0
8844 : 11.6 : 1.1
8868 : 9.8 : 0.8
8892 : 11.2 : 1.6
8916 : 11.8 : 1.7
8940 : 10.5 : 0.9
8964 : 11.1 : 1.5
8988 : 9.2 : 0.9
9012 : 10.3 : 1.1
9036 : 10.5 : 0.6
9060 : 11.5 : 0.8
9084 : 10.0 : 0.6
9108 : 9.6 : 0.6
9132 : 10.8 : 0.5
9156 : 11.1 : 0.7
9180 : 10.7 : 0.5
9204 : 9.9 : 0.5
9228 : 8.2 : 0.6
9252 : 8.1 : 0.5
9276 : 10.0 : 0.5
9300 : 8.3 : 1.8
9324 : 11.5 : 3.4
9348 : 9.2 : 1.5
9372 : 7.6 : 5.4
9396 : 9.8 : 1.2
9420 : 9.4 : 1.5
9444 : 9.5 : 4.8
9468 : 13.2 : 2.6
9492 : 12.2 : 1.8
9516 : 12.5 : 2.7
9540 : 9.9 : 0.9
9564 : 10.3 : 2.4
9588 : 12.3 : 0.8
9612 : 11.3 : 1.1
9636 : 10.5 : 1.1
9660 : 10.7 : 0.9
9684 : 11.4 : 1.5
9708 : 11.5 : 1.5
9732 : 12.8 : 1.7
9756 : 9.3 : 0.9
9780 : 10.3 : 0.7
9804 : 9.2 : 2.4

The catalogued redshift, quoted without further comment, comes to 0.787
